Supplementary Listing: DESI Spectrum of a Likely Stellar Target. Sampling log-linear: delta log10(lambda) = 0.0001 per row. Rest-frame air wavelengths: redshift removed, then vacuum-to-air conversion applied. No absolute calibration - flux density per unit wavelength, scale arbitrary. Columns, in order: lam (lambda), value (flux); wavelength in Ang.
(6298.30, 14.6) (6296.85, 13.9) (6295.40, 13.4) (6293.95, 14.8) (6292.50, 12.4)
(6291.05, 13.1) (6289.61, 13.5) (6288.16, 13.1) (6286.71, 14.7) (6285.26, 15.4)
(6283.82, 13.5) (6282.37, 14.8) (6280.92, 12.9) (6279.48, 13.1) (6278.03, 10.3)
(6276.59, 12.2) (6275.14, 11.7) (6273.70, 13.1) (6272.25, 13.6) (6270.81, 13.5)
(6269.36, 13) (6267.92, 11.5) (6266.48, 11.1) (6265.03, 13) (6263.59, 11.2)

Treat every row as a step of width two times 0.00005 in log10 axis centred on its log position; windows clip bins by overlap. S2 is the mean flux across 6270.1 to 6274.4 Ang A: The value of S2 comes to 13.4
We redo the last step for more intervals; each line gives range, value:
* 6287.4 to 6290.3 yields 13.3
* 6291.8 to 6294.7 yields 13.6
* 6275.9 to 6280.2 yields 11.9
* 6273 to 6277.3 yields 12.3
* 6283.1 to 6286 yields 14.5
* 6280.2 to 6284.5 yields 13.7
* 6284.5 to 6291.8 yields 14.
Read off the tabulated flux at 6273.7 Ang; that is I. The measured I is 13.1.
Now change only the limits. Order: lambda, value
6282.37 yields 14.8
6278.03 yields 10.3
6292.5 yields 12.4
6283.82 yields 13.5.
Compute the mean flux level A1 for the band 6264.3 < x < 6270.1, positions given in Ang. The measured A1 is 12.1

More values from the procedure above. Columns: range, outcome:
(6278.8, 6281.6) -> 13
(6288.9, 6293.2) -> 13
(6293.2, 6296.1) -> 14.1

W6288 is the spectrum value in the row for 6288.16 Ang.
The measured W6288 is 13.1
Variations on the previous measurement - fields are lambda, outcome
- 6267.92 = 11.5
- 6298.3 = 14.6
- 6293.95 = 14.8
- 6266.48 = 11.1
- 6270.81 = 13.5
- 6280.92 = 12.9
